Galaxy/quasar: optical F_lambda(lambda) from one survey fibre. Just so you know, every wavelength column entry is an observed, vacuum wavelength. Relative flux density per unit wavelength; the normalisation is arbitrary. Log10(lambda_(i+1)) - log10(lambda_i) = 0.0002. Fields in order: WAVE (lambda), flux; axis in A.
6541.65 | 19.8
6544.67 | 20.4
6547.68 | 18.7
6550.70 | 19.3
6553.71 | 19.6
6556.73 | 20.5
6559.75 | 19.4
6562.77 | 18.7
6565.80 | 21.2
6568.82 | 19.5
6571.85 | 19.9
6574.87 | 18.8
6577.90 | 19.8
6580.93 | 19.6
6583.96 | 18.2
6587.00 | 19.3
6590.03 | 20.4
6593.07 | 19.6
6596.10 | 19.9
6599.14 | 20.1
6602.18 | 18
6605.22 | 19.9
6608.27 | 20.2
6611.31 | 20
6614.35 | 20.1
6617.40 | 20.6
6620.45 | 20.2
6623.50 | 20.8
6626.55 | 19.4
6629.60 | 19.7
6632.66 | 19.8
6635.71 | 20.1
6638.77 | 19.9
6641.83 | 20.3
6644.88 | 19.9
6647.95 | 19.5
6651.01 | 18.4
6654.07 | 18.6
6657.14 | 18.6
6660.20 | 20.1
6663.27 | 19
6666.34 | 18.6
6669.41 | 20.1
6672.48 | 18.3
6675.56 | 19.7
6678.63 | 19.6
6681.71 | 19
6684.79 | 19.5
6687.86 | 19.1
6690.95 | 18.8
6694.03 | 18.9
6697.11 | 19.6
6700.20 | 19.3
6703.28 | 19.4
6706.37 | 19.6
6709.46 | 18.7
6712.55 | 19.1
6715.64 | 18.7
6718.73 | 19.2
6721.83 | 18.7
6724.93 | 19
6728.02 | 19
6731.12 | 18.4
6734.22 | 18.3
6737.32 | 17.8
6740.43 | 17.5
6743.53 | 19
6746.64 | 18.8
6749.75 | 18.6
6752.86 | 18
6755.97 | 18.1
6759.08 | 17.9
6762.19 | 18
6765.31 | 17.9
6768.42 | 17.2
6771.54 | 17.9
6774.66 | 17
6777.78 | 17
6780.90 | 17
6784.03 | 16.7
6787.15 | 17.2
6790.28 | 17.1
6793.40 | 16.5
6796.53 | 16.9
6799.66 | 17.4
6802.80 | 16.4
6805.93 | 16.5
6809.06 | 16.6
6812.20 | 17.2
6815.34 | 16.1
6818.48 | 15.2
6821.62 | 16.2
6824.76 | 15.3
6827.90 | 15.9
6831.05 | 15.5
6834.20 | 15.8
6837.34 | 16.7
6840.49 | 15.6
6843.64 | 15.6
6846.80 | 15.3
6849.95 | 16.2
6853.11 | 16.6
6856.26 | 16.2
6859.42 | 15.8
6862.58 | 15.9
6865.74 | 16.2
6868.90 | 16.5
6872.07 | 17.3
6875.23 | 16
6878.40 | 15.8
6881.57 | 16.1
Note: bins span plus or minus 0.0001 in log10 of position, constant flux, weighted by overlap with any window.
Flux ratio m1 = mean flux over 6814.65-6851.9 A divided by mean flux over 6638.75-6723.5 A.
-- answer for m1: 0.8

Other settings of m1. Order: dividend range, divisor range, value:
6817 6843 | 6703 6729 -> 0.83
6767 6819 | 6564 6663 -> 0.86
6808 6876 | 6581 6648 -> 0.81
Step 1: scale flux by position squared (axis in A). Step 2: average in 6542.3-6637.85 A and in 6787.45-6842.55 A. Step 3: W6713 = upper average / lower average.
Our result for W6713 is 0.88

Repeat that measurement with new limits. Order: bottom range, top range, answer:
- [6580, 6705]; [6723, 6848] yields 0.91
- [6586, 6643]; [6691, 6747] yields 0.98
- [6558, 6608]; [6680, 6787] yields 0.99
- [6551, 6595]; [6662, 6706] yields 1.01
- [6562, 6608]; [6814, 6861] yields 0.87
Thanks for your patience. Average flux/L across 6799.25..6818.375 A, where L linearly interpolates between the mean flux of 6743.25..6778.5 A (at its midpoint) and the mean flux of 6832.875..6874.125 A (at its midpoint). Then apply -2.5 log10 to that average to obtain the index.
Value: 0.03 mag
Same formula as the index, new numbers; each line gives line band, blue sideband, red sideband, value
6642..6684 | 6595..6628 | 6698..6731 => 0.015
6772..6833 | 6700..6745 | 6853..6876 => 0.055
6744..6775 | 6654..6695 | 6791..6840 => -0.036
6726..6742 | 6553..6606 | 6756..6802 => -0.026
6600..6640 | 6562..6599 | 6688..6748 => -0.028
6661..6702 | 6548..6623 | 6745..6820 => -0.042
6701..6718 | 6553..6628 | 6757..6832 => -0.064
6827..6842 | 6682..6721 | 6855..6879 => 0.060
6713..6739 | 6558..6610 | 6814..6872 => -0.064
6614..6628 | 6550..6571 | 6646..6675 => -0.049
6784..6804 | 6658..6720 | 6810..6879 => 0.011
